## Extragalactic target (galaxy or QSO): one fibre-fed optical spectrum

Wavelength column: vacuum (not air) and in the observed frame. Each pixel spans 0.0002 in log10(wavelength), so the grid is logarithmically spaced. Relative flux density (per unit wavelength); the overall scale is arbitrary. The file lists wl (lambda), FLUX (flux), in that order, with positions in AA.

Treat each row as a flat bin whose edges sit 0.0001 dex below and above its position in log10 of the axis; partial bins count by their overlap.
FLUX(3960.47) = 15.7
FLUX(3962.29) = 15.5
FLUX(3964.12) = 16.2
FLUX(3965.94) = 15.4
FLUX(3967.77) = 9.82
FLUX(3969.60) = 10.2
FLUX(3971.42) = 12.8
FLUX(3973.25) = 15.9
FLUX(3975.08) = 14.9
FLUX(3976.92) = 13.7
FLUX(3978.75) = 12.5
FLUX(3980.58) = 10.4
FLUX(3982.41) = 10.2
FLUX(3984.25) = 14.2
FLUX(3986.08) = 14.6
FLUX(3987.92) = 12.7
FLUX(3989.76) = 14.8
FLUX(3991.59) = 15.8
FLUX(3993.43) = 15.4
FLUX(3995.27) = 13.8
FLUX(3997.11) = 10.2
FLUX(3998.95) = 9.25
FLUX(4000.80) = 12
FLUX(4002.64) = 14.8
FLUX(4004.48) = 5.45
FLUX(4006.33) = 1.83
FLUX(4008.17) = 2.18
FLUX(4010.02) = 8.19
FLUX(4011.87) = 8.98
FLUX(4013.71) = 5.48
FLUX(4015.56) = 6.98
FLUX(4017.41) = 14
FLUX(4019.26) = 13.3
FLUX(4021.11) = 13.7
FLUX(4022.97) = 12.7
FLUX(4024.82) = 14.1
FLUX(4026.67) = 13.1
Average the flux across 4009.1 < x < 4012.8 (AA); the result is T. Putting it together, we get 8.59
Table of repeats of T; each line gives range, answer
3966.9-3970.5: 10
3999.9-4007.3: 8.47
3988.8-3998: 14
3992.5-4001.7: 12.1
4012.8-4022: 10.7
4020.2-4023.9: 13.2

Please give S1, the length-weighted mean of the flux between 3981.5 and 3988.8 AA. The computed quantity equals 12.9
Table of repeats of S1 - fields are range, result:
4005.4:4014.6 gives 5.33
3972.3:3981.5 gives 13.5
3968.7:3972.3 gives 11.5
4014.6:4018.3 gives 10.4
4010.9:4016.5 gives 7.18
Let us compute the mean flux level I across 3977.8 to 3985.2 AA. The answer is 11.9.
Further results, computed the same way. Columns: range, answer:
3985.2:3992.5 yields 14.5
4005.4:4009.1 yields 2.01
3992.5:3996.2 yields 14.6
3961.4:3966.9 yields 15.6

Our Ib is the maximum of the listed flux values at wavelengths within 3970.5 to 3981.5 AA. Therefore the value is 15.9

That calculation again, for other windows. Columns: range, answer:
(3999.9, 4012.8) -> 14.8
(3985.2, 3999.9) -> 15.8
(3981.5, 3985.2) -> 14.2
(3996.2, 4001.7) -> 12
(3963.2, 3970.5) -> 16.2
